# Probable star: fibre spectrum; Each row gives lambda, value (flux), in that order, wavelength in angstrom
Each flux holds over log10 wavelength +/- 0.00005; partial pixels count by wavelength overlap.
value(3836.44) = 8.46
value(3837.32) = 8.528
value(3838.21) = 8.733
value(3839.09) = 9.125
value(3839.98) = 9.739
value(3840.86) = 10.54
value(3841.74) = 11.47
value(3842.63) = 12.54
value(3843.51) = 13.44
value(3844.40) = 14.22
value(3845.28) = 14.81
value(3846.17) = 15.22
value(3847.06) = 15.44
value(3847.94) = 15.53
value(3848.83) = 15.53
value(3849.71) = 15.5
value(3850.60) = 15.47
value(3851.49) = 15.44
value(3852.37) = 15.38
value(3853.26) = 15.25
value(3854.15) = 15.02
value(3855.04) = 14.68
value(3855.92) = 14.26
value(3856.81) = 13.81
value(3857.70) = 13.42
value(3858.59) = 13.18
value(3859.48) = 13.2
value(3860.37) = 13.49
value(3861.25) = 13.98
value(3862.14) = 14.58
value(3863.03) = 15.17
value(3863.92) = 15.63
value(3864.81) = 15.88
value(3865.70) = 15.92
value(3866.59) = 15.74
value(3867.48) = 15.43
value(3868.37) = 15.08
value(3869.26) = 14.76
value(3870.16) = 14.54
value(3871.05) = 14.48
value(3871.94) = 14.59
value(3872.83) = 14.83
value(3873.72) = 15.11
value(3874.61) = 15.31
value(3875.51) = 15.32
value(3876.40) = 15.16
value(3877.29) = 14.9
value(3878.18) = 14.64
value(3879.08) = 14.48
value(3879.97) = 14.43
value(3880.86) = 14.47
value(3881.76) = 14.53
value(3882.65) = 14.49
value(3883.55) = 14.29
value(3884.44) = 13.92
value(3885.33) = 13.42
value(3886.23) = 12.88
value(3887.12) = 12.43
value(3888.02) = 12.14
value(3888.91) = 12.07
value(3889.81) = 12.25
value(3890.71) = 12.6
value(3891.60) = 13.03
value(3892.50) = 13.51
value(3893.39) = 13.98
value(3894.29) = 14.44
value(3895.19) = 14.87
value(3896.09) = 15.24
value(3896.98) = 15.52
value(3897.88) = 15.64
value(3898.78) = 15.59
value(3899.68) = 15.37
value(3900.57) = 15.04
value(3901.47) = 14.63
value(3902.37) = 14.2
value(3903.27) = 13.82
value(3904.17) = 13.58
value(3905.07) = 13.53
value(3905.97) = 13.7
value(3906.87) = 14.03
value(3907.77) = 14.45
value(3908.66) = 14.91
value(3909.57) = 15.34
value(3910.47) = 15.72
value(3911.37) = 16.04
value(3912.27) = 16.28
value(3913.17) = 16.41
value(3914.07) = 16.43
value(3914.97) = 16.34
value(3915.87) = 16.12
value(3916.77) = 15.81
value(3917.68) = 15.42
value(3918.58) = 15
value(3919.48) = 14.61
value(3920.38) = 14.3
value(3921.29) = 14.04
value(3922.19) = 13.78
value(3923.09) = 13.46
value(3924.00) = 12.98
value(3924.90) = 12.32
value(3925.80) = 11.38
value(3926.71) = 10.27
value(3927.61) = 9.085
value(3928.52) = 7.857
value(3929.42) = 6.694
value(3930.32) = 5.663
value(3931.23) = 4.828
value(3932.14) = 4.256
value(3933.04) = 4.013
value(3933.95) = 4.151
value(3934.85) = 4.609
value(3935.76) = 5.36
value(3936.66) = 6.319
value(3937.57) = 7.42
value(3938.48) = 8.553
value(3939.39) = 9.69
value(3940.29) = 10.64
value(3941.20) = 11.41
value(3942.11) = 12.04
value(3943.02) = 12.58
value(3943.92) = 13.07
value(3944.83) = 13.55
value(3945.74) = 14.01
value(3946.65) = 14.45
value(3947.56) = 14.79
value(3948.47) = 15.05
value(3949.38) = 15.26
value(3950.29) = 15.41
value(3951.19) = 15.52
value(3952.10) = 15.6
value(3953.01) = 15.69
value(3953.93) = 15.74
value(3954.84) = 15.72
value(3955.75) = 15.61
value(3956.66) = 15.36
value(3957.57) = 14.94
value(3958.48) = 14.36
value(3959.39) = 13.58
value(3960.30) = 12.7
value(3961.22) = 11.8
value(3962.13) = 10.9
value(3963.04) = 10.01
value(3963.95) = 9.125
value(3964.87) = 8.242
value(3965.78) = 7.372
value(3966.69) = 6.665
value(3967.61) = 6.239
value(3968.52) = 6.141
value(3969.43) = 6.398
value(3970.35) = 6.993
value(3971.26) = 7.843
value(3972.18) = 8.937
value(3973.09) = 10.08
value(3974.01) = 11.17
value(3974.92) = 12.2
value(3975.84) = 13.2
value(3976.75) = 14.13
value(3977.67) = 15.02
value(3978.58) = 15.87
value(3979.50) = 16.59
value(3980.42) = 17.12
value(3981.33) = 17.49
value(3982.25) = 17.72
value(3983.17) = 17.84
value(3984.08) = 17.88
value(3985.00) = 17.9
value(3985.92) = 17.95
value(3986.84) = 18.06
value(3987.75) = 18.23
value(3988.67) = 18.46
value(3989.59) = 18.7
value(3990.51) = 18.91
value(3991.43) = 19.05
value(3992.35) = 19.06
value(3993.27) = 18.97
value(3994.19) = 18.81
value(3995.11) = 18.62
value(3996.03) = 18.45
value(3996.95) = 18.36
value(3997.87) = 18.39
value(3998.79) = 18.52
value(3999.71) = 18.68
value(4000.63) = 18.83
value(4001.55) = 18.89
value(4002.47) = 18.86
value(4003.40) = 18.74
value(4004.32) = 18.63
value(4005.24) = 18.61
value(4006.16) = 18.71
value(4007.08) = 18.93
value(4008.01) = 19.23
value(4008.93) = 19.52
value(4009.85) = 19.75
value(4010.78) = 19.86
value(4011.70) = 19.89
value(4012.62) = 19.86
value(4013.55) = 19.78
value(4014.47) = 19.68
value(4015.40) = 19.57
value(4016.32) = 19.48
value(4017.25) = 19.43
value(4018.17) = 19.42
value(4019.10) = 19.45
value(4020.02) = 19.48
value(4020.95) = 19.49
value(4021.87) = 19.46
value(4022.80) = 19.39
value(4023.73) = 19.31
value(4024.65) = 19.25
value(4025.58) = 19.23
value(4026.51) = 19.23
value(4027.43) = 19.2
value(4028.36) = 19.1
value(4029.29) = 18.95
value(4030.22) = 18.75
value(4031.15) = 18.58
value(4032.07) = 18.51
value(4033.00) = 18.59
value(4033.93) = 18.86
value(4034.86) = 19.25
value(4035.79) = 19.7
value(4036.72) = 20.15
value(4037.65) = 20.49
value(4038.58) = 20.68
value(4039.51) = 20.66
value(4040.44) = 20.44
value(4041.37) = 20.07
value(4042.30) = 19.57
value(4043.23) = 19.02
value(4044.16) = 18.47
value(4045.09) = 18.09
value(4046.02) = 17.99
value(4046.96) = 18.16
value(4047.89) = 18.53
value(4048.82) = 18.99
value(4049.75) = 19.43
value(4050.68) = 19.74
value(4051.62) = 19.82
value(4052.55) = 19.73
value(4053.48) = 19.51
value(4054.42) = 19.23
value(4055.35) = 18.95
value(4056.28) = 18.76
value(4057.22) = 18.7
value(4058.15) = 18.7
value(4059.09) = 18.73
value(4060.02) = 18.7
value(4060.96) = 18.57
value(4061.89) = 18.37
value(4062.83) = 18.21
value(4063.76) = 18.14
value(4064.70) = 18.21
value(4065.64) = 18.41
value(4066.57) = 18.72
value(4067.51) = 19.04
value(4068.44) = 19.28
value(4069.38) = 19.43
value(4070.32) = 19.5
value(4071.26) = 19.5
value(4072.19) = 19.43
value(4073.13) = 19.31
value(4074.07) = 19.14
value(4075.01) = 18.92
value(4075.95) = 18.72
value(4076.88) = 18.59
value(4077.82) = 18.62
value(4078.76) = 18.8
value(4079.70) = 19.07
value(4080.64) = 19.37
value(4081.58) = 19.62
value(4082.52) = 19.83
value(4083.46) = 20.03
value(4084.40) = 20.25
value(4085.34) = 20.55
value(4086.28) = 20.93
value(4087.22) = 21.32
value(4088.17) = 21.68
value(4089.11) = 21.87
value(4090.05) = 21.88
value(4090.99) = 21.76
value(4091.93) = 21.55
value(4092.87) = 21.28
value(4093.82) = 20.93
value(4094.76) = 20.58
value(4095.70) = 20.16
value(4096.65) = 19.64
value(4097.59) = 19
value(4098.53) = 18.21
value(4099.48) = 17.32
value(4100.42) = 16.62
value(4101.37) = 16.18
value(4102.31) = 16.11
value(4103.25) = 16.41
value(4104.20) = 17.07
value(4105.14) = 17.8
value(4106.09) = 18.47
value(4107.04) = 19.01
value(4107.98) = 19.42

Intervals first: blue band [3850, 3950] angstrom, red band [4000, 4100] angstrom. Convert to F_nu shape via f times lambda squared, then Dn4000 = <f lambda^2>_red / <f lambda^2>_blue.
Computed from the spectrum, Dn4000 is 1.6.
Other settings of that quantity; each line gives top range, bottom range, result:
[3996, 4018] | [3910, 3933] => 1.61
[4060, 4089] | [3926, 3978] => 1.93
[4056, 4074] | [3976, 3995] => 1.11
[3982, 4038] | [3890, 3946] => 1.61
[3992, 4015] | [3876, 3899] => 1.44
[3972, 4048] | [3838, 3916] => 1.37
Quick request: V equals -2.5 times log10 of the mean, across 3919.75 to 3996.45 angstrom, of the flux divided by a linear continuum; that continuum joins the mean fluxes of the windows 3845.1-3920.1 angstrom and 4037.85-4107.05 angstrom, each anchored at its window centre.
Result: 0.29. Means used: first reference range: 14.7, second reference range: 19.2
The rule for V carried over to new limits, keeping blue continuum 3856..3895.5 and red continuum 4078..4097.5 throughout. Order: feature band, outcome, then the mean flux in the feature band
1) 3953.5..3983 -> 0.368 mag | 12.1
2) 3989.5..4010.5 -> -0.056 mag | 18.8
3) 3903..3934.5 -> 0.234 mag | 12.4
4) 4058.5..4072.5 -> 0.058 mag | 18.8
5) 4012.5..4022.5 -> -0.064 mag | 19.5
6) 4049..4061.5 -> 0.023 mag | 19.1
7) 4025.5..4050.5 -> -0.011 mag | 19.2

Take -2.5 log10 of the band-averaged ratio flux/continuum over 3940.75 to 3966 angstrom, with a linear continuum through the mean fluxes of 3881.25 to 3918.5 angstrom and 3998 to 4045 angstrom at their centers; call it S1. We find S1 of 0.23 mag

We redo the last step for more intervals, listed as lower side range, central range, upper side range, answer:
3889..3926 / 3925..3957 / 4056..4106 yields 0.38 mag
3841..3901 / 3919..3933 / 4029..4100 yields 0.48 mag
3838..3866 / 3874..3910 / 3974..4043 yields 0.07 mag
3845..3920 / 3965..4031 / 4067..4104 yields 0.03 mag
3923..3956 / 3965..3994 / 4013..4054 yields 0.04 mag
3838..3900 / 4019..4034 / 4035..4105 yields -0.05 mag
